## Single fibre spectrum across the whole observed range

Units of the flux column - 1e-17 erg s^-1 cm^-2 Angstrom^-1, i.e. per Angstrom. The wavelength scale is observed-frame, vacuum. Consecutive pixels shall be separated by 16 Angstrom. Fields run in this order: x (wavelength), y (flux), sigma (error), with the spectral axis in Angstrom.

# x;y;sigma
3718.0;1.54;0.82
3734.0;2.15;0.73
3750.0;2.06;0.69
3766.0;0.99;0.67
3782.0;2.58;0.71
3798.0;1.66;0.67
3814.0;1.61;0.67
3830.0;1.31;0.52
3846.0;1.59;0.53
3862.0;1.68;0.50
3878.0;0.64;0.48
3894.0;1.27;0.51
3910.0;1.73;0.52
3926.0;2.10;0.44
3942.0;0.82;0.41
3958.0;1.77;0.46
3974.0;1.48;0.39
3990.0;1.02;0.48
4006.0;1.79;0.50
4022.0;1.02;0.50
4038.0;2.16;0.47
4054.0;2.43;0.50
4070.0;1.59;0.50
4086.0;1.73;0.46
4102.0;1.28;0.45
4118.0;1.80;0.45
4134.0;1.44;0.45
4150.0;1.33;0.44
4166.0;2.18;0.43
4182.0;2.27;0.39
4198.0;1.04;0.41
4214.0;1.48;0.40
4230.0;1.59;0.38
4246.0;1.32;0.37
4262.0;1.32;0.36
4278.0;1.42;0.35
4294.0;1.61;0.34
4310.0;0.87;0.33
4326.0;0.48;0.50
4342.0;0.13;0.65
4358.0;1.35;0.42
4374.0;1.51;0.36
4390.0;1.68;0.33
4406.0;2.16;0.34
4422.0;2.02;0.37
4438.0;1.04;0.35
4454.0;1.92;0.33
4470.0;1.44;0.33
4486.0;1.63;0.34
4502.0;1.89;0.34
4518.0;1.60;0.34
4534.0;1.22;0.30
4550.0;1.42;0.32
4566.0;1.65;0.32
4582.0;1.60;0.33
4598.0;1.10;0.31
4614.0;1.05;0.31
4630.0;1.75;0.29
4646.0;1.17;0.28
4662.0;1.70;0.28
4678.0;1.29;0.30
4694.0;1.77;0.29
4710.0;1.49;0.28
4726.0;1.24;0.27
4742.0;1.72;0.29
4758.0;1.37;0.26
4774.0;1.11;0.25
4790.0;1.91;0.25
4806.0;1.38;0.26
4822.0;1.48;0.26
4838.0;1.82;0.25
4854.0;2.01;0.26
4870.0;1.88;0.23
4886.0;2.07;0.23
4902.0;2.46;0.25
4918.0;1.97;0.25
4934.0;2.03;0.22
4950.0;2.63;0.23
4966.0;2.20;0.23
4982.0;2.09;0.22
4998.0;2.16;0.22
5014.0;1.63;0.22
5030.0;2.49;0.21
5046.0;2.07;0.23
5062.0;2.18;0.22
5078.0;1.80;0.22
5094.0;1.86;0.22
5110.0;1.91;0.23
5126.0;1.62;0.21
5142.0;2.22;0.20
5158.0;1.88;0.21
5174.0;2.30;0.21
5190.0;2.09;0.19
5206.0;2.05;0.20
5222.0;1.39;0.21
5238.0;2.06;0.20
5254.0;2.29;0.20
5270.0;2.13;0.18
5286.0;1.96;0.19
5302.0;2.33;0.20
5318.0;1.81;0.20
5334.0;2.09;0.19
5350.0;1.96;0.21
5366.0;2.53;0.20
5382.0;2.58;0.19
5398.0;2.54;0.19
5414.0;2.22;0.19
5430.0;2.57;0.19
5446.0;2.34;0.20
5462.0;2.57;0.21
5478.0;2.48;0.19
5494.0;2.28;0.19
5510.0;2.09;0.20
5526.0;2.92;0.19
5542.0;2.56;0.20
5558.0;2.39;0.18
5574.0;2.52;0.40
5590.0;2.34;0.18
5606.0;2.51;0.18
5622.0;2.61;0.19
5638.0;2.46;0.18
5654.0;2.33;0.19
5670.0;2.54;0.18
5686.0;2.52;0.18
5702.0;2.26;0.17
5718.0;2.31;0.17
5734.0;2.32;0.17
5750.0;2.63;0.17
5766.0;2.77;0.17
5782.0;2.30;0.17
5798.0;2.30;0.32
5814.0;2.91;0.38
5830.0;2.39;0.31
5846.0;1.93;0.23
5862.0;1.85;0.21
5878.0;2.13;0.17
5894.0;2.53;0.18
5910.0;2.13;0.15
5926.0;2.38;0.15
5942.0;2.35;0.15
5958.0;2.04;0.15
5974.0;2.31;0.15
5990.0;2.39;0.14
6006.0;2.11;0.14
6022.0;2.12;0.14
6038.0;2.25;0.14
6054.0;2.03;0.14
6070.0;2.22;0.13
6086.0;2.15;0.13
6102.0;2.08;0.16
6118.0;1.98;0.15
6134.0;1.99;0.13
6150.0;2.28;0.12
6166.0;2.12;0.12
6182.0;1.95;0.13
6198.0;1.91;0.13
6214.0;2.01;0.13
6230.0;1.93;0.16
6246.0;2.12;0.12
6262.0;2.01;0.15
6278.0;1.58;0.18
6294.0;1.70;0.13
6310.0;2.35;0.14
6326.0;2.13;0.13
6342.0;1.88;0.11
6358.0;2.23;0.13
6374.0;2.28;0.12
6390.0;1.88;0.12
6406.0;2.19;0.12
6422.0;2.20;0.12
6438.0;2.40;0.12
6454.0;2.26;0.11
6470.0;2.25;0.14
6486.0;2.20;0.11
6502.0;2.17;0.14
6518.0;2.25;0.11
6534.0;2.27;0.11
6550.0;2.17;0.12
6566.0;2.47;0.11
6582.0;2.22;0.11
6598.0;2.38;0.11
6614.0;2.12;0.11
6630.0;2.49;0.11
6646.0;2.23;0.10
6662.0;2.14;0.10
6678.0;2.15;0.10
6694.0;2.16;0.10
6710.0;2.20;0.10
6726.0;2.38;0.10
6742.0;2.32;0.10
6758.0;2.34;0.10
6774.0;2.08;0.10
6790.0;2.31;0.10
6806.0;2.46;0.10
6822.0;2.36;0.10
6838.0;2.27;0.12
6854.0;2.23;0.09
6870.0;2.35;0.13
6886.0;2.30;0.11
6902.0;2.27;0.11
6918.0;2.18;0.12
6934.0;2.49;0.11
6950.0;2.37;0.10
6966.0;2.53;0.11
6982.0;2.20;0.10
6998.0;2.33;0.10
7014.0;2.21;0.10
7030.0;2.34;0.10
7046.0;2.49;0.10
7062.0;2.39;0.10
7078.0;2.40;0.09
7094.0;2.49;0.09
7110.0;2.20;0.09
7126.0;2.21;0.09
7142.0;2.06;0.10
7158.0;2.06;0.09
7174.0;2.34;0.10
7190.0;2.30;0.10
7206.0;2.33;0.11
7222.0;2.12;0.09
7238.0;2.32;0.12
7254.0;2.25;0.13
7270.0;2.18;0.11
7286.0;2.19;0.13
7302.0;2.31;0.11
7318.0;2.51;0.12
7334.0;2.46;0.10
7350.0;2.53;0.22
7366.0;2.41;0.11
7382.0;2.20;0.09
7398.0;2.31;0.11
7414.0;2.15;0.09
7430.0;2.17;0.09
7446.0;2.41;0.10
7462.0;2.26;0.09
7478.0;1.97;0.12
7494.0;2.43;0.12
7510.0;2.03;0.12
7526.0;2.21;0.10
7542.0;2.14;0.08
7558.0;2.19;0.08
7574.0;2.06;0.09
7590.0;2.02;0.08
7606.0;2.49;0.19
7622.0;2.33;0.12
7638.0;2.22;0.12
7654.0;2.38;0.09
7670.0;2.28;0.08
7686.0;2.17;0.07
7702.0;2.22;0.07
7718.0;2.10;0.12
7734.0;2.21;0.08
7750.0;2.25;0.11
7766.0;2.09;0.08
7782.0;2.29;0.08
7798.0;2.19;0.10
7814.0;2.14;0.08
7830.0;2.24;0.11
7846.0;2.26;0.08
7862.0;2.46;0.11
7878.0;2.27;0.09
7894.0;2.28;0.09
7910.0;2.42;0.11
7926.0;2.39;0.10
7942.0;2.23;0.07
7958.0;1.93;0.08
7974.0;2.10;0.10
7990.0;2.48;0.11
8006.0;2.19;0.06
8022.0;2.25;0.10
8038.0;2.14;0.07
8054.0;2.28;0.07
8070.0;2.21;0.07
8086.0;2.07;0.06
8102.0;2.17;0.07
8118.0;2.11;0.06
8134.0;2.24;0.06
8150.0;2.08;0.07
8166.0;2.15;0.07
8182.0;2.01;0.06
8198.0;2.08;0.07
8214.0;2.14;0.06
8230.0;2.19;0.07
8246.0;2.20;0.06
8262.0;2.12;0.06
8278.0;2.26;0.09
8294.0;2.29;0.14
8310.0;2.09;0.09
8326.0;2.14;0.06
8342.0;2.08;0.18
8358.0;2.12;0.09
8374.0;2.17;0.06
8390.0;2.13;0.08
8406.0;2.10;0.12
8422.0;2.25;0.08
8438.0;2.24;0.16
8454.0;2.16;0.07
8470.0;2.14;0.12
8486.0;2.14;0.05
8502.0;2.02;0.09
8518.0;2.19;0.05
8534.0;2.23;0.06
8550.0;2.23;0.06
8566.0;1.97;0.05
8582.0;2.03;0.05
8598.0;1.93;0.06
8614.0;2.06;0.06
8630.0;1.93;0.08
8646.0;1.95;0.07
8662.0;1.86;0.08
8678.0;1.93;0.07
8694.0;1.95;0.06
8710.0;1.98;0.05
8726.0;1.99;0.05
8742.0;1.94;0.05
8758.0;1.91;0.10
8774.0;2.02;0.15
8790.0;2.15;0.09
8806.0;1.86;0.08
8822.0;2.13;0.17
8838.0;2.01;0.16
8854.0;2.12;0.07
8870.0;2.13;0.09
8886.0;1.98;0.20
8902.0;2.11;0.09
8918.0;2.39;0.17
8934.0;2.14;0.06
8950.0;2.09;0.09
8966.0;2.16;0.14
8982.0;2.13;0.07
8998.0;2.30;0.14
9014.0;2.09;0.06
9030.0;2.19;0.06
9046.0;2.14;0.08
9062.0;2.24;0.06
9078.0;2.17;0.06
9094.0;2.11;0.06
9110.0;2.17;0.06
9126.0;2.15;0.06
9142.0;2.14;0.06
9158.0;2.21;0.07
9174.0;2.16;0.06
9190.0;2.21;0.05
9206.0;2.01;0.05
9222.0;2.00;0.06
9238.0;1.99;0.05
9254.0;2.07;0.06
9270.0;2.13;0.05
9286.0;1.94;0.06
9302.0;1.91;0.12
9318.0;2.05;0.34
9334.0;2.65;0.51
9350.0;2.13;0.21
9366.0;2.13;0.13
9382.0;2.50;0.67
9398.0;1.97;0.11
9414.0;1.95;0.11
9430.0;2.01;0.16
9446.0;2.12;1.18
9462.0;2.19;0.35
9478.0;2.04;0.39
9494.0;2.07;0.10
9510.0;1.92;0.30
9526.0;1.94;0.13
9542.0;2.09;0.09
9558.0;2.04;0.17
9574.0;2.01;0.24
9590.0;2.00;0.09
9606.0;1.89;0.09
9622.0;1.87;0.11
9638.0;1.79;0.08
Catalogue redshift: 0.212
